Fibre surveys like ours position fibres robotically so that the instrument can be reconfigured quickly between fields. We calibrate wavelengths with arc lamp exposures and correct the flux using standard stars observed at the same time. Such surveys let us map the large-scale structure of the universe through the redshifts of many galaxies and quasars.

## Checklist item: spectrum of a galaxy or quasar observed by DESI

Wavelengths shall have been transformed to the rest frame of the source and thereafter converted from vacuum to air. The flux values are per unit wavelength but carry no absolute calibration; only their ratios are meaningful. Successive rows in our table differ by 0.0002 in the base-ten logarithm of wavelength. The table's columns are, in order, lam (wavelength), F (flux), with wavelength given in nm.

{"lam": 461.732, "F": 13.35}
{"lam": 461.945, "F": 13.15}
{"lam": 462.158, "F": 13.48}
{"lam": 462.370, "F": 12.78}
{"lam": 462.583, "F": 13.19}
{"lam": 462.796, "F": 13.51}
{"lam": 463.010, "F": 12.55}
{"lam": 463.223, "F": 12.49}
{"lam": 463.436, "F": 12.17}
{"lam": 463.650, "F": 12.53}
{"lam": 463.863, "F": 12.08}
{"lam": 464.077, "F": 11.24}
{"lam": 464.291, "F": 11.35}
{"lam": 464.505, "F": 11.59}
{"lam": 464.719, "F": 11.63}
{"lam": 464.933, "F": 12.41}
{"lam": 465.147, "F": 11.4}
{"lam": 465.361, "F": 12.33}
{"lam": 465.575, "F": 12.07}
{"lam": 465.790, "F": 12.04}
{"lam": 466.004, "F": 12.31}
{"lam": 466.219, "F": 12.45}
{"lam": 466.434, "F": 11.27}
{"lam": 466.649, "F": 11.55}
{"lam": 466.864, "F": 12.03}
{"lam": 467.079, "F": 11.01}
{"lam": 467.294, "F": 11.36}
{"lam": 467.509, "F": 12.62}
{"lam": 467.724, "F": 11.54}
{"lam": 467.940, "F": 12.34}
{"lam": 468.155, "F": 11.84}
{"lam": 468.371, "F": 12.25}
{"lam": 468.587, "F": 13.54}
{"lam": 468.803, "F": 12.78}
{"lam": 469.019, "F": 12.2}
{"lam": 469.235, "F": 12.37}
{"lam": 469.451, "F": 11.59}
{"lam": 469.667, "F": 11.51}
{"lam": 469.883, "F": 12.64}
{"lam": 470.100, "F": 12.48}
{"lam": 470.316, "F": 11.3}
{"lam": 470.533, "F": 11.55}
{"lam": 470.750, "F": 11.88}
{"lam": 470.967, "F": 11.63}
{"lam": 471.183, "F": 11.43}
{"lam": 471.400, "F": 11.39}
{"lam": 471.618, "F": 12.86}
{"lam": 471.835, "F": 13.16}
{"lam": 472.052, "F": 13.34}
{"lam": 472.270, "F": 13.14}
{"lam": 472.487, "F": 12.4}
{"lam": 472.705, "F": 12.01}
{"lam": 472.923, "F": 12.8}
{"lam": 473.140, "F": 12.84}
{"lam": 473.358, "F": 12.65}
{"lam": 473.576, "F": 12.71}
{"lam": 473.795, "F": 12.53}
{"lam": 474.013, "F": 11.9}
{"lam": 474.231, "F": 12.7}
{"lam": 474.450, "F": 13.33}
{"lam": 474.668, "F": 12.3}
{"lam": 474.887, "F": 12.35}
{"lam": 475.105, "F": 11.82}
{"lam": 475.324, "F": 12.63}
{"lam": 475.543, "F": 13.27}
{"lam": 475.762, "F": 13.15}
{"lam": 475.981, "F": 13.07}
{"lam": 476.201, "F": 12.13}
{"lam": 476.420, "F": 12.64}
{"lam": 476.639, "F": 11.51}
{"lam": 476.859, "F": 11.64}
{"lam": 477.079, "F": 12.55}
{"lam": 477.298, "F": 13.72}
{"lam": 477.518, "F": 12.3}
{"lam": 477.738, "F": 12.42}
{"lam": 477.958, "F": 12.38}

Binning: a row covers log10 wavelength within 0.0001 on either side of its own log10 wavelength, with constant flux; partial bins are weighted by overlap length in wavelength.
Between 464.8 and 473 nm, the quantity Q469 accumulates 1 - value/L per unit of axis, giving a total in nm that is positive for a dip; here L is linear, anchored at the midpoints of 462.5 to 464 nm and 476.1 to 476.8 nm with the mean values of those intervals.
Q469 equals 0.17 nm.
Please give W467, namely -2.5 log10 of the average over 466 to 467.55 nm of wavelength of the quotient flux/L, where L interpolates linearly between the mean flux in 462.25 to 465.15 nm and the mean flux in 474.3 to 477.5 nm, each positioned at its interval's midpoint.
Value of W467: 0.052 mag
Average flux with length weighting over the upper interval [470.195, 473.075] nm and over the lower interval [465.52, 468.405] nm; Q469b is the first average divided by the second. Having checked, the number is 1.03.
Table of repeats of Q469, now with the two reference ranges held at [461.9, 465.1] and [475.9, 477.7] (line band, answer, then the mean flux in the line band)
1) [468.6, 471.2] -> 0.080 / 12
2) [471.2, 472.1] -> -0.008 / 12.5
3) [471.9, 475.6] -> -0.062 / 12.6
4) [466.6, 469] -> 0.058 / 12.1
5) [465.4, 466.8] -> 0.047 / 12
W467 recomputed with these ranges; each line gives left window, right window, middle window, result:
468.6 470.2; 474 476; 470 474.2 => 0.01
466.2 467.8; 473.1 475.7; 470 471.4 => 0.04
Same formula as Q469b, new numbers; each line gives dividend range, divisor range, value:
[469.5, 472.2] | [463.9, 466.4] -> 1.02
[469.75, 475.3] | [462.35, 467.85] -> 1.03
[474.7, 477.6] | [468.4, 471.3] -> 1.04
